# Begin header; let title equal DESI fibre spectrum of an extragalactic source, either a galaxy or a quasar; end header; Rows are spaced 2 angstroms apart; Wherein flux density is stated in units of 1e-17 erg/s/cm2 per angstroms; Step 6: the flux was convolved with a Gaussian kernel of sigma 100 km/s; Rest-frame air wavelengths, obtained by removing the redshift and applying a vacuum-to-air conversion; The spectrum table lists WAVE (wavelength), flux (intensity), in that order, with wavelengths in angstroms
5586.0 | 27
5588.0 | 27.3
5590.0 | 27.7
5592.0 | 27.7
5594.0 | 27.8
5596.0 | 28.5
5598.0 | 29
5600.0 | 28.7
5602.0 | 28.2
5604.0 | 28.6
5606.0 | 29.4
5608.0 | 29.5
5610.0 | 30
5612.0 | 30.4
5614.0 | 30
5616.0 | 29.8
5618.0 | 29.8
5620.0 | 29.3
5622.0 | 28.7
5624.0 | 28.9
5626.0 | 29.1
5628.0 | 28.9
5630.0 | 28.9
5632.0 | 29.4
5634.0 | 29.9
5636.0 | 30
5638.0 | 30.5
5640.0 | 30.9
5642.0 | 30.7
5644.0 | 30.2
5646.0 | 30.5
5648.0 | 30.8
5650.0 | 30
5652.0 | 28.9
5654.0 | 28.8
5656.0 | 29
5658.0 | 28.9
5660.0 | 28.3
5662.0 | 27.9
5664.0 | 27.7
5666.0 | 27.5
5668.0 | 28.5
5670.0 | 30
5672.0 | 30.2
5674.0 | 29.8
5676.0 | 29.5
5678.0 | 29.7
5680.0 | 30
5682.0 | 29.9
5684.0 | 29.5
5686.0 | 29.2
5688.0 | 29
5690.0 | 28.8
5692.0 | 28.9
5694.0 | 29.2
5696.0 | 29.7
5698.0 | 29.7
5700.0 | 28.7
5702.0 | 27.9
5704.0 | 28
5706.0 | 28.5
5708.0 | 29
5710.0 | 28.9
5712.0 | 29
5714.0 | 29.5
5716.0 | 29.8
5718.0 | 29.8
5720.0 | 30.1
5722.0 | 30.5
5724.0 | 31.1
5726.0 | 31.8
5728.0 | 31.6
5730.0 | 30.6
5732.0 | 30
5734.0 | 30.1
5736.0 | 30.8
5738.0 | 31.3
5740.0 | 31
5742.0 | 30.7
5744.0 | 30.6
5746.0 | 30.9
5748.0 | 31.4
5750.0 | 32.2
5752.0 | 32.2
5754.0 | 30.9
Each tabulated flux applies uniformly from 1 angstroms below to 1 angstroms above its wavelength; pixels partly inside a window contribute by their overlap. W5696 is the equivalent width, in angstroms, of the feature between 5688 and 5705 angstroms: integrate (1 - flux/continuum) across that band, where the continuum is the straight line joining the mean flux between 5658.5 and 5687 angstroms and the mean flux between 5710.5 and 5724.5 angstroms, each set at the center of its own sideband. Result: 0.4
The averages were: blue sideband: 29.1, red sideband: 29.9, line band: 28.9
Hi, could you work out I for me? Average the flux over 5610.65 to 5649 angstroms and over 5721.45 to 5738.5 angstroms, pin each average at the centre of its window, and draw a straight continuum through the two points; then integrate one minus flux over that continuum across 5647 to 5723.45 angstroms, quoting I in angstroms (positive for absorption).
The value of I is 3.0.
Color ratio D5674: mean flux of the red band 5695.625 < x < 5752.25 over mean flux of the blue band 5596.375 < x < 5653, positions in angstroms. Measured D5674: 1.0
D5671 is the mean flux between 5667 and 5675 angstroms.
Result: 29.6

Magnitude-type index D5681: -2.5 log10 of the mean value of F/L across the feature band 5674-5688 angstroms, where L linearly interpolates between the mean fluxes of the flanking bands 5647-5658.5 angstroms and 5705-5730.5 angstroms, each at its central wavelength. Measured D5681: 0.00 mag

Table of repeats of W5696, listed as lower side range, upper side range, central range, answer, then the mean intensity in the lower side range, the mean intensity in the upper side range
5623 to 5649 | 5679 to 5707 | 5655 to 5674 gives 0.49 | 29.9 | 29.1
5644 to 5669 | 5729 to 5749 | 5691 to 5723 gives 0.90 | 29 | 30.7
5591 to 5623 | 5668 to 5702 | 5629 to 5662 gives -0.48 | 29.1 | 29.4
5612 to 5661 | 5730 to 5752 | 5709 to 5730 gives 0.30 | 29.6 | 30.9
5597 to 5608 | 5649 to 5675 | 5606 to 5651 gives -1.49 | 28.8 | 28.9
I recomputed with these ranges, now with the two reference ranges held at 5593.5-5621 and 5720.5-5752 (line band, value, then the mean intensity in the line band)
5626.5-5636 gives 0.07 angstroms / 29.3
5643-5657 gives 0.04 angstroms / 29.7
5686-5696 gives 0.43 angstroms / 29.1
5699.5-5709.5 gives 0.70 angstroms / 28.4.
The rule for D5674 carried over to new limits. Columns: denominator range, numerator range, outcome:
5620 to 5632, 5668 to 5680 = 1.03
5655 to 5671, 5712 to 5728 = 1.07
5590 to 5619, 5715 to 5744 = 1.06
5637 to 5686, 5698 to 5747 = 1.02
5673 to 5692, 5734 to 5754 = 1.06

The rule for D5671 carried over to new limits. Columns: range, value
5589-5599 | 28.1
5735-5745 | 30.9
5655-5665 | 28.4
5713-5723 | 29.9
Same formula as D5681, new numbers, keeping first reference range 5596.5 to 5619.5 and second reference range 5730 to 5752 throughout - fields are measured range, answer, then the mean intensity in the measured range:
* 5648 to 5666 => 0.04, 28.7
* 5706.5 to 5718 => 0.05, 29.3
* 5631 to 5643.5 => -0.02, 30.2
